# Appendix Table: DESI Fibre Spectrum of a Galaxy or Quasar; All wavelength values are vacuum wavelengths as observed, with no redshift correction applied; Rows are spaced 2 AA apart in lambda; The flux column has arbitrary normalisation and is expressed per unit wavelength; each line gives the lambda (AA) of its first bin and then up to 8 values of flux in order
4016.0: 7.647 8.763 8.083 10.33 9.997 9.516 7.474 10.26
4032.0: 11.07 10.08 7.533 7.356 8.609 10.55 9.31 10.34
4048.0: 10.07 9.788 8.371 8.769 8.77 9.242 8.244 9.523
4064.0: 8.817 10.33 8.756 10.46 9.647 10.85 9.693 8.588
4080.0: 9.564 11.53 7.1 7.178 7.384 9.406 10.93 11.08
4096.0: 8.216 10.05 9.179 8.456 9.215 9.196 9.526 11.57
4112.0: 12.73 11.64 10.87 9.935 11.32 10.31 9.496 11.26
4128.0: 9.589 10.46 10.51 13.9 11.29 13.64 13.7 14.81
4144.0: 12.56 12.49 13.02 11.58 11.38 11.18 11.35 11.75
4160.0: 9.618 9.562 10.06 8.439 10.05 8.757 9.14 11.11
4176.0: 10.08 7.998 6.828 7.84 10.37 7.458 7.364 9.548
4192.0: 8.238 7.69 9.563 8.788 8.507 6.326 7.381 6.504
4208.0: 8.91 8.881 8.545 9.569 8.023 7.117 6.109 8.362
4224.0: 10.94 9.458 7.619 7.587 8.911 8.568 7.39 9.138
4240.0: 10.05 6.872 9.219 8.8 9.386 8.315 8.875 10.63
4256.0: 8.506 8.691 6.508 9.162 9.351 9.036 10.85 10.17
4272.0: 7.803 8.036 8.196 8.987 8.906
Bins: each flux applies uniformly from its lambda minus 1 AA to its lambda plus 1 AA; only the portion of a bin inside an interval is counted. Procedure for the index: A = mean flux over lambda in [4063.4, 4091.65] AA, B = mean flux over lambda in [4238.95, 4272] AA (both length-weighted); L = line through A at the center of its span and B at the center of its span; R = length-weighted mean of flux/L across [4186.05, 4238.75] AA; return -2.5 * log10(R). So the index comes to 0.10 mag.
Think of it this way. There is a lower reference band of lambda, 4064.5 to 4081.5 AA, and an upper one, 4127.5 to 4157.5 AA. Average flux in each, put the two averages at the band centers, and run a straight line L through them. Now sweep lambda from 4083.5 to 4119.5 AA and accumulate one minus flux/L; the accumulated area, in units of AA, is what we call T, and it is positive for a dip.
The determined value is 3.5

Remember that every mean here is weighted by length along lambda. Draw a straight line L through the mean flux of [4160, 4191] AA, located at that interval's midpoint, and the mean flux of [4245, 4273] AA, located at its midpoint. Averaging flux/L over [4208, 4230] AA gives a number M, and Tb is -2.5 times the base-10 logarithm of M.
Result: 0.07 mag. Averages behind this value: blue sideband 8.99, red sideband 9.01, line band 8.44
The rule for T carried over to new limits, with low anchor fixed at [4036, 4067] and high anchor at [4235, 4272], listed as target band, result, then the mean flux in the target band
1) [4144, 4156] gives -3.9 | 11.9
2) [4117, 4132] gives -2.1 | 10.3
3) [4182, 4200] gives 0.8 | 8.58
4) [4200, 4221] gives 2.8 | 7.77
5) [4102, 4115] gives -2.0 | 10.5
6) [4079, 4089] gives 0.6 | 8.55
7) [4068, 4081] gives -0.8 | 9.72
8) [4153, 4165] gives -2.1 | 10.6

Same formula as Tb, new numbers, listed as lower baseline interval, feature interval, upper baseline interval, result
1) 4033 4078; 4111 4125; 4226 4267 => -0.20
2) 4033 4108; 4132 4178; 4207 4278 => -0.25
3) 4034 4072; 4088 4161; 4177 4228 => -0.25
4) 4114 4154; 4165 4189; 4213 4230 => 0.15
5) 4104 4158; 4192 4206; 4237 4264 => 0.25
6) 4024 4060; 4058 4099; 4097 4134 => 0.05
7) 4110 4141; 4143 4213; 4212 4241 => 0.06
